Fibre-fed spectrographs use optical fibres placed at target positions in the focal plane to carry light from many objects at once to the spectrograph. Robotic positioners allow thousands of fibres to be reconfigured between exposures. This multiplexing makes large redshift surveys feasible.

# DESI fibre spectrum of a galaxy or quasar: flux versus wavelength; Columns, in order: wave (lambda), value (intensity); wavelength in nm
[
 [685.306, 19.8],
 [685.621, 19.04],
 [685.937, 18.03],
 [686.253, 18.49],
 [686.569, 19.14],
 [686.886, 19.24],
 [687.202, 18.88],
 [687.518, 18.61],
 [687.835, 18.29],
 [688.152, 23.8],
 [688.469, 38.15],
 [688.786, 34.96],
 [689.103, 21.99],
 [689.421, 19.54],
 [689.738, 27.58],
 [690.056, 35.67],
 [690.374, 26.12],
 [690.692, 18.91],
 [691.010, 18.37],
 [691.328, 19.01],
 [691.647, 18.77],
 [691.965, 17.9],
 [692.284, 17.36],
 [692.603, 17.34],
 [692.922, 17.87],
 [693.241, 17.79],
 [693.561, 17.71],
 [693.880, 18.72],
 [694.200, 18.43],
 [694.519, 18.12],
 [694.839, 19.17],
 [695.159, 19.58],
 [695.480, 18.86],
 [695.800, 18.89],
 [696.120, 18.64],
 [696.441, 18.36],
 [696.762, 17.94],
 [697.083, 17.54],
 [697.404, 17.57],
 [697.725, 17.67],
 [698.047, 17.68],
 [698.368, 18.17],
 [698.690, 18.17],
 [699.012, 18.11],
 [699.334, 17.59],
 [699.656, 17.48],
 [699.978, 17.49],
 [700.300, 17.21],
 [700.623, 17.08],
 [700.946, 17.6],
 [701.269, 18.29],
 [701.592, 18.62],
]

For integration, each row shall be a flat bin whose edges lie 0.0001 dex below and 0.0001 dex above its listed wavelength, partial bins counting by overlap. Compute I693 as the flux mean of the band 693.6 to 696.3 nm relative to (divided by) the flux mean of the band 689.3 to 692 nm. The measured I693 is 0.83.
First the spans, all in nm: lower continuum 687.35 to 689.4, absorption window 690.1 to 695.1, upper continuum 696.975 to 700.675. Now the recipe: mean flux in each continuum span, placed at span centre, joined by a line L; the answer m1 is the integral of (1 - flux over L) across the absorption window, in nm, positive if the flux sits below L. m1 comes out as 0.712 nm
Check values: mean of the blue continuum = 25.5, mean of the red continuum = 17.7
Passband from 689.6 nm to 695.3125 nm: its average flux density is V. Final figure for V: 20.2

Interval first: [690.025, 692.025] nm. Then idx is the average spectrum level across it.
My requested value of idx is 21.4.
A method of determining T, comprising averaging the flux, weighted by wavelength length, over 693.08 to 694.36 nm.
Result 18.2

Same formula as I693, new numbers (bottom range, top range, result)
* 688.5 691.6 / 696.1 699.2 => 0.72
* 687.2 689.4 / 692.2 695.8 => 0.73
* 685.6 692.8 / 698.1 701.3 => 0.80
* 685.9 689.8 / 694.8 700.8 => 0.79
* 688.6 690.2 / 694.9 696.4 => 0.68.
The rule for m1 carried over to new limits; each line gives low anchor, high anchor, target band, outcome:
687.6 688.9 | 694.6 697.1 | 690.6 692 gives 0.323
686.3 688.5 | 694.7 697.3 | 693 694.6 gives 0.093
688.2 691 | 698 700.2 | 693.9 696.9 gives 0.387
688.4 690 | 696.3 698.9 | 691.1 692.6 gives 0.413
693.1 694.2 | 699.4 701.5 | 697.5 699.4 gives -0.019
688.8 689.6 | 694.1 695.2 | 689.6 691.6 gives -0.138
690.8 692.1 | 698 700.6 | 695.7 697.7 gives -0.013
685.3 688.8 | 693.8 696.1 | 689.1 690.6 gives -0.403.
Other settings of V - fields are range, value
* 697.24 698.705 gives 17.8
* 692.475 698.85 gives 18.2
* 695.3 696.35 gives 18.8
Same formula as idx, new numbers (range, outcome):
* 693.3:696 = 18.7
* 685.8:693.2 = 21.9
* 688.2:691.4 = 26.1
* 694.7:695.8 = 19.2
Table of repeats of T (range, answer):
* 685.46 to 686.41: 18.5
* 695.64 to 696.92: 18.5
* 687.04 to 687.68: 18.8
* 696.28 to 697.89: 17.8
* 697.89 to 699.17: 18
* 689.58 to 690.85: 27.1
